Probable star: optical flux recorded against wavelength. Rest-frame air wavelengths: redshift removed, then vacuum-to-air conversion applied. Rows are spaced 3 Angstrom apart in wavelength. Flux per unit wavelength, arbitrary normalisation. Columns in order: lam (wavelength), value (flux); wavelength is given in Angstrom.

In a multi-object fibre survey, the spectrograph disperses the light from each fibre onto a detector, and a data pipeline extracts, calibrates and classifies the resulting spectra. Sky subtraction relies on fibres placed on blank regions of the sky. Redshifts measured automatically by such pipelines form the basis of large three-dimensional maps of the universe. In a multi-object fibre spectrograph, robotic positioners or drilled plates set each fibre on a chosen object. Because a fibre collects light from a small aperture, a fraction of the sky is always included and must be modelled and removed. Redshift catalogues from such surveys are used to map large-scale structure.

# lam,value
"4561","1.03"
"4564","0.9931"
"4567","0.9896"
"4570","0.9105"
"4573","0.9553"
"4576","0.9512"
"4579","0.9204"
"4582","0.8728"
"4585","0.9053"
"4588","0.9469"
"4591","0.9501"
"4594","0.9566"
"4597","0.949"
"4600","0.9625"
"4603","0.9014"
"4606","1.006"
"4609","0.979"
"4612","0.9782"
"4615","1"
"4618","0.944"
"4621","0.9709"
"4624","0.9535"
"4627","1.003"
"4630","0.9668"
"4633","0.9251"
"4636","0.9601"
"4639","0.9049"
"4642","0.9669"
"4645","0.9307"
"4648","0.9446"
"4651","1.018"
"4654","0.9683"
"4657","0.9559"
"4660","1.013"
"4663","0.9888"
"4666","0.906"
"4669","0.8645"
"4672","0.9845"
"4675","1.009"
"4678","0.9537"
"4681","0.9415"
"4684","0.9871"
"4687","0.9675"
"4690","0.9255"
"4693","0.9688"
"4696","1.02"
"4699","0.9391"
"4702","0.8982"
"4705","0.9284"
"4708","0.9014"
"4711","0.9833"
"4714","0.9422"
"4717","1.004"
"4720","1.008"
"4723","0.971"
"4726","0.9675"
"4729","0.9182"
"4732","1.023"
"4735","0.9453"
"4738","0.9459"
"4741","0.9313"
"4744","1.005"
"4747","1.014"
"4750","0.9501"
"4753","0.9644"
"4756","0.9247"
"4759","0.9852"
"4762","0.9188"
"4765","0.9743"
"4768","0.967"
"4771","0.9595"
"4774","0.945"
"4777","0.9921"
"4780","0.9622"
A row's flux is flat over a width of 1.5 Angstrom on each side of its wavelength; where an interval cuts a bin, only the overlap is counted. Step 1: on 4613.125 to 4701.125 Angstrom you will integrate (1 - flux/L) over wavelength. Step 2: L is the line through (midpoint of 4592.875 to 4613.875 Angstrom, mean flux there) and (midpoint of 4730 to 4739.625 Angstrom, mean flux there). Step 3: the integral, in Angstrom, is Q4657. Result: 0.3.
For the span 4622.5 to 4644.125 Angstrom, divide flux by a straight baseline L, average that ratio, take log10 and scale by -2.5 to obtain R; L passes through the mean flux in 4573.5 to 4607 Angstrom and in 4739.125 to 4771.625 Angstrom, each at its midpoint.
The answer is -0.01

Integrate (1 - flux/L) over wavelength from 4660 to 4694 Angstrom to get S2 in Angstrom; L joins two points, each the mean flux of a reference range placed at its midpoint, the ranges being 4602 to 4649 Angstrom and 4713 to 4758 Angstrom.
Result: 0.2 Angstrom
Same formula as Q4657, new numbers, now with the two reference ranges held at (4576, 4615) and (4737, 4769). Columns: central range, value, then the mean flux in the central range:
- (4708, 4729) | -0.24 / 0.969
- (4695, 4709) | 0.31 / 0.936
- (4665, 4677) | 0.14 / 0.943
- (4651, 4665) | -0.44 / 0.983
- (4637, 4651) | 0.07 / 0.946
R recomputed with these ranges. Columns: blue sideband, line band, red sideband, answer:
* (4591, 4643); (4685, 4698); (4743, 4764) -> -0.008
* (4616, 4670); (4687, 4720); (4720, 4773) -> 0.007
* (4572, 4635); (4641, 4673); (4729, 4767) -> -0.002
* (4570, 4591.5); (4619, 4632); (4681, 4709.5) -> -0.041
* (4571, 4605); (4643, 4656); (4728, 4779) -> -0.023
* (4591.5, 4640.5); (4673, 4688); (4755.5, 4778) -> -0.014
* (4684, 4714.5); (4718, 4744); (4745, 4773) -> -0.012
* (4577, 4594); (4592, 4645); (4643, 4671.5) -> -0.024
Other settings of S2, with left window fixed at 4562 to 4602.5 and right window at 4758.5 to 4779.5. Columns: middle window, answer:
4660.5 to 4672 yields 0.2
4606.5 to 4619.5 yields -0.4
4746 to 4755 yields -0.1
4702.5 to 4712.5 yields 0.2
